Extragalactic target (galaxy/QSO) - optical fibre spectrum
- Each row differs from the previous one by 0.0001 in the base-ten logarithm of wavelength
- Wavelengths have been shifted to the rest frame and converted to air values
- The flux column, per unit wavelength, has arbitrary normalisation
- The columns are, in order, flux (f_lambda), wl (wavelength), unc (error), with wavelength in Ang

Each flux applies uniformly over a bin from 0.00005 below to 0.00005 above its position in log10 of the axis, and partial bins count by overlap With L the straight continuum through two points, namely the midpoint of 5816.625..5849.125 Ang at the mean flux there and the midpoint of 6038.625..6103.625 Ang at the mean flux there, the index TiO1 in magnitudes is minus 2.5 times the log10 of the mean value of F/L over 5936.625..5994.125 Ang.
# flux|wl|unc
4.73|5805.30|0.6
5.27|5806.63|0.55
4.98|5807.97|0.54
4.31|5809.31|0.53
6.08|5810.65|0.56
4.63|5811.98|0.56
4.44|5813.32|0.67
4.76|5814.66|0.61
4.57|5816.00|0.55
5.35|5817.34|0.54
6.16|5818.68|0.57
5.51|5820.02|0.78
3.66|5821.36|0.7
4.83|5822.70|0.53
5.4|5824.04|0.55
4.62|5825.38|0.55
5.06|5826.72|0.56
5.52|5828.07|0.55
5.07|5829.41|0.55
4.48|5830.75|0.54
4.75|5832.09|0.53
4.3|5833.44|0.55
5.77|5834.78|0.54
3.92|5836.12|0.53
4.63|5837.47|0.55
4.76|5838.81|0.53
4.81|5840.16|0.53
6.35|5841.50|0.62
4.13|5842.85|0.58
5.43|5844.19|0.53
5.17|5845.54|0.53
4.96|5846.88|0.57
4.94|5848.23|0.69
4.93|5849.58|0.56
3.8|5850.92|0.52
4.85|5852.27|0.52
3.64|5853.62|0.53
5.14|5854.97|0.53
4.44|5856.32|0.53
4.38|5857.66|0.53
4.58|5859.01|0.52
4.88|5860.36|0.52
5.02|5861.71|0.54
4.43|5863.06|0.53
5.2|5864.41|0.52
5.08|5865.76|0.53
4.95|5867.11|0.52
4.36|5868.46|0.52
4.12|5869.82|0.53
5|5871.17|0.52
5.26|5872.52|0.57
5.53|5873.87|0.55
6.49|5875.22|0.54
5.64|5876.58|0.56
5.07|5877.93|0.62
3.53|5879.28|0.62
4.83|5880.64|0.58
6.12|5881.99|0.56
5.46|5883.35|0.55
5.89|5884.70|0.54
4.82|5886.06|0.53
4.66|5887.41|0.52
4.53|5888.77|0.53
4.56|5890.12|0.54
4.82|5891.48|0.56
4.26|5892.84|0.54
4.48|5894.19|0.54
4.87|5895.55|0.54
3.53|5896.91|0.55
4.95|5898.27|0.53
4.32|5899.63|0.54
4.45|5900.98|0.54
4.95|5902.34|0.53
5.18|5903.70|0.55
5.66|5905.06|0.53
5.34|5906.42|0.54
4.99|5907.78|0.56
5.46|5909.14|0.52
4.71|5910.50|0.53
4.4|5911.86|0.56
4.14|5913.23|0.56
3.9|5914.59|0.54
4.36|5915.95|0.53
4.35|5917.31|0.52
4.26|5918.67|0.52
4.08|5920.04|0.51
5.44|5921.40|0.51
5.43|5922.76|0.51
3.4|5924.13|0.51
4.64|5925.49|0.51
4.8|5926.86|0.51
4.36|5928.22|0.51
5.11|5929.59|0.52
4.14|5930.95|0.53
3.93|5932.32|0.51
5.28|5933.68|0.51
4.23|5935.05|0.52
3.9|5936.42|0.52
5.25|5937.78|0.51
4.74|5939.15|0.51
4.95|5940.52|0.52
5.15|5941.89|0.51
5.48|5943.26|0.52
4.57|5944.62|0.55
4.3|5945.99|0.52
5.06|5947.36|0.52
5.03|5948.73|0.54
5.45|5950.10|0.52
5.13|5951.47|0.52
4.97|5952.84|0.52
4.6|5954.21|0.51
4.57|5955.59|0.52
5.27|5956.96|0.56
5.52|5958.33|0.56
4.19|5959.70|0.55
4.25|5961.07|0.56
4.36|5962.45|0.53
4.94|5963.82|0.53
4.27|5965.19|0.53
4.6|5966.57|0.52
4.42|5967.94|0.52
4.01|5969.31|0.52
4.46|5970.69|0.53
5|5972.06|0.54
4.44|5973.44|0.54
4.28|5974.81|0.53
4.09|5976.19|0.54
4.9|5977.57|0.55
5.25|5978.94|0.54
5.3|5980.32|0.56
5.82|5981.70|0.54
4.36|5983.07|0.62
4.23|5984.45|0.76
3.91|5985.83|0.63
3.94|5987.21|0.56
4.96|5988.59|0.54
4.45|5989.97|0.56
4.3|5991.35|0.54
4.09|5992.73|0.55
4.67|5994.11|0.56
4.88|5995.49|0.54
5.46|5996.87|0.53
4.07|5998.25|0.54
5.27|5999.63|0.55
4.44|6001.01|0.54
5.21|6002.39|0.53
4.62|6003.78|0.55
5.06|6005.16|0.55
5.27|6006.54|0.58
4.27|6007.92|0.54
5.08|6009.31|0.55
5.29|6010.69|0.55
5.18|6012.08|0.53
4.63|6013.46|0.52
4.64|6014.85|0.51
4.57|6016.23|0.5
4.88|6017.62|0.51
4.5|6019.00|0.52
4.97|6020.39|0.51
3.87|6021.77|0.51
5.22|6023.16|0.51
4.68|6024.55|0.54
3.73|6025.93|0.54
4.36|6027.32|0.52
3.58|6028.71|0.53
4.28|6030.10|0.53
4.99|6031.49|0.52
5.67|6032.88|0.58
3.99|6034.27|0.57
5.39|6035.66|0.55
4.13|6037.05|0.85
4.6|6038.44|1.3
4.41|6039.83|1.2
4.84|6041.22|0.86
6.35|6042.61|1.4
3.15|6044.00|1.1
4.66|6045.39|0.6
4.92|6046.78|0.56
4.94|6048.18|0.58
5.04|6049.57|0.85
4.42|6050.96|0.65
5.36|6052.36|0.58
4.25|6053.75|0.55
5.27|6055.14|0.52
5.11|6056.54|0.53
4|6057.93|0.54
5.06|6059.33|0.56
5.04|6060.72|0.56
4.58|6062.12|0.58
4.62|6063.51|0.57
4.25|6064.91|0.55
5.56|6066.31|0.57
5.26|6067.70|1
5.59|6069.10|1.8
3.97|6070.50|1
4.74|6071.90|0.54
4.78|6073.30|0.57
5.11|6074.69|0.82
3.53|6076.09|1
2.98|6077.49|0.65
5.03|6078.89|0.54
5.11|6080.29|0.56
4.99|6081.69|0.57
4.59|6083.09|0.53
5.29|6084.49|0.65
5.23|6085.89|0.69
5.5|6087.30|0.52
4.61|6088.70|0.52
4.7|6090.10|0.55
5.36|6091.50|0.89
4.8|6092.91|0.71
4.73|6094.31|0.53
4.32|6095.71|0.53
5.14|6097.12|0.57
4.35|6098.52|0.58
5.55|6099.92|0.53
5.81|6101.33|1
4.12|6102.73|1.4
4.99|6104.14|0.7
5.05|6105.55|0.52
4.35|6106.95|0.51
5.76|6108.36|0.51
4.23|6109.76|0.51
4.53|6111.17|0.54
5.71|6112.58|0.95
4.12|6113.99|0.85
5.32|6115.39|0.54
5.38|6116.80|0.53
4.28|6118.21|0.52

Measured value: 0.04 mag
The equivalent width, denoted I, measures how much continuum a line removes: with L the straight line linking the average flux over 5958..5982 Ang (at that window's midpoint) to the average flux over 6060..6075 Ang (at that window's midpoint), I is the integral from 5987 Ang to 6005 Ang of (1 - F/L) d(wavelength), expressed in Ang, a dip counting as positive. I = 0.1 Ang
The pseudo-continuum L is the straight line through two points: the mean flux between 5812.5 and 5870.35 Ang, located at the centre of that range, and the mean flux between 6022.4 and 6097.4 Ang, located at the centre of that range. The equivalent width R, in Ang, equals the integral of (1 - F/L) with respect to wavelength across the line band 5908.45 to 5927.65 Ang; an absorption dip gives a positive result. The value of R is 1.1 Ang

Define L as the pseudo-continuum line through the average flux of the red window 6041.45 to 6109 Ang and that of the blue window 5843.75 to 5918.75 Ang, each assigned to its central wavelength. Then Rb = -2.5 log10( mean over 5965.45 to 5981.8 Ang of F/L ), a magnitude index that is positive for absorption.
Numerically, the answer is 0.04 mag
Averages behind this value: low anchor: 4.81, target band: 4.66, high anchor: 4.83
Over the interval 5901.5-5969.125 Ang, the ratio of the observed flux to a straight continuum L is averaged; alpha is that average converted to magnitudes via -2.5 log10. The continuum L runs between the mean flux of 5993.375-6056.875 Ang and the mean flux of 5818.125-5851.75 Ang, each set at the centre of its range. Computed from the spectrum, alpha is 0.02 mag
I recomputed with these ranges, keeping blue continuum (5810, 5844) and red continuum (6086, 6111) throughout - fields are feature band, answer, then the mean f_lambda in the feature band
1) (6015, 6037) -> 1.6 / 4.57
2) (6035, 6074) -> 0.9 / 4.8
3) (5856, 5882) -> 0.1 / 4.92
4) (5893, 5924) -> 1.7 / 4.66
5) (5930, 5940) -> 0.8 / 4.52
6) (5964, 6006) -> 2.5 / 4.63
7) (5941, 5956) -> 0.0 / 4.94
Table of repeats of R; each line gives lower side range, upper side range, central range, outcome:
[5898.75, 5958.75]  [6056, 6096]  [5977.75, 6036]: 0.9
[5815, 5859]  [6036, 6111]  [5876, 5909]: -0.3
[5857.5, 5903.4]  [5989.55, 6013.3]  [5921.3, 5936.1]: 0.8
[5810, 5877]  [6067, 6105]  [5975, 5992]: 0.9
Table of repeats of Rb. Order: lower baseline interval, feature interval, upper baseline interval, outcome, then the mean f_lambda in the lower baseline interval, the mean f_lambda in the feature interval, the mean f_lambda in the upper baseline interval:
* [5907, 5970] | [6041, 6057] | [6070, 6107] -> -0.024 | 4.66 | 4.86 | 4.78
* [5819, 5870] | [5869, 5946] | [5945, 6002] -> -0.008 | 4.8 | 4.78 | 4.67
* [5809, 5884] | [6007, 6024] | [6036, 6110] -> 0.015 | 4.92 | 4.76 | 4.8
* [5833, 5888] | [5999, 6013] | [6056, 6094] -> -0.029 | 4.91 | 4.96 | 4.79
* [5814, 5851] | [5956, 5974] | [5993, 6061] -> 0.047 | 4.93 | 4.6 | 4.73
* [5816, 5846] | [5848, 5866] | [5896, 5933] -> 0.048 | 4.97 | 4.65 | 4.6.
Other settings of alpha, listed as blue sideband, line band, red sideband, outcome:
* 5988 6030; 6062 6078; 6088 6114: 0.047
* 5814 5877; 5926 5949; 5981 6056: 0.017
